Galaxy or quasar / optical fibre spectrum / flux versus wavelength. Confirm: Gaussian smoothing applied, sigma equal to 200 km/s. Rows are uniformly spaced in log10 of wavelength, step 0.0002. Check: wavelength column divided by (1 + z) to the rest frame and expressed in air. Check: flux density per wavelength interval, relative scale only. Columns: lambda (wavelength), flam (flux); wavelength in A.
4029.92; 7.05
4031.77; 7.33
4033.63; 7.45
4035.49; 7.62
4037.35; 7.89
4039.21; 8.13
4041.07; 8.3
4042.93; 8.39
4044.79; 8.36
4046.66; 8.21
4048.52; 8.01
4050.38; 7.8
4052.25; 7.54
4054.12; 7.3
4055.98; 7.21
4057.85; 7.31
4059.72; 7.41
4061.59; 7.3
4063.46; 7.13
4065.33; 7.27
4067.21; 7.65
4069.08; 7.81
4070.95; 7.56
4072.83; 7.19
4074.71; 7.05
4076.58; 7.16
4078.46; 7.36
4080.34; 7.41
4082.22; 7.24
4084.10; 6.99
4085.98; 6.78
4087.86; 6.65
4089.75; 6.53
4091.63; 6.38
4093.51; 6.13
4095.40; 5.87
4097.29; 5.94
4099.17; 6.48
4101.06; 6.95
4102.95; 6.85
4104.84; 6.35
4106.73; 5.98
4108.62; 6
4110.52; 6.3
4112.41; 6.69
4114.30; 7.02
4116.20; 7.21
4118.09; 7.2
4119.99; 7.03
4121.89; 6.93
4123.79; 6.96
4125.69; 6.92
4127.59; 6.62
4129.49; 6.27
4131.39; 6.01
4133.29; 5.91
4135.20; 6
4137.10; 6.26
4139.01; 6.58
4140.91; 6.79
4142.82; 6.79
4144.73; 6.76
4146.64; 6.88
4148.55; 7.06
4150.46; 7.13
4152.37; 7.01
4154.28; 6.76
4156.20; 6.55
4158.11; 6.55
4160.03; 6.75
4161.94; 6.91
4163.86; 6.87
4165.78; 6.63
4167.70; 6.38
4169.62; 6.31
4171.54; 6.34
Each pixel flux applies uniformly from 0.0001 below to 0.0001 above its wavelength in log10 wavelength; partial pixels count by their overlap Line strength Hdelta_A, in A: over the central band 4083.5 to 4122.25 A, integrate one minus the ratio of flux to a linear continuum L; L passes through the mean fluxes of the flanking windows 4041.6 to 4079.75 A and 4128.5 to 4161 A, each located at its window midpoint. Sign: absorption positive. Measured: 2.7 A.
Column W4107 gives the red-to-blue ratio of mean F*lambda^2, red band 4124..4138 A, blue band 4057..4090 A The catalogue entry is 0.9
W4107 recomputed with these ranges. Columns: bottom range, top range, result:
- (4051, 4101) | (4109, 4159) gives 0.98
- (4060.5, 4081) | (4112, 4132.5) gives 0.95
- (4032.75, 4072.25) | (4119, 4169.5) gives 0.91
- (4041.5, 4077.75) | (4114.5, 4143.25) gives 0.91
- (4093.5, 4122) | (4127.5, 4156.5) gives 1.02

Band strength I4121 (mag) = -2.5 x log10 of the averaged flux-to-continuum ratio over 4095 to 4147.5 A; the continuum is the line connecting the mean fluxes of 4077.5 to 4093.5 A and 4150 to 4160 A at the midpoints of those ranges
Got 0.04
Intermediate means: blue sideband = 6.87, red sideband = 6.78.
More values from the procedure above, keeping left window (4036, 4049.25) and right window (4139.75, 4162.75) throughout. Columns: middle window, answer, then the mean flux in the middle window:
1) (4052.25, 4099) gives 0.109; 7.03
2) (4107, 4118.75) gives 0.095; 6.68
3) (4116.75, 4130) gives 0.046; 6.88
